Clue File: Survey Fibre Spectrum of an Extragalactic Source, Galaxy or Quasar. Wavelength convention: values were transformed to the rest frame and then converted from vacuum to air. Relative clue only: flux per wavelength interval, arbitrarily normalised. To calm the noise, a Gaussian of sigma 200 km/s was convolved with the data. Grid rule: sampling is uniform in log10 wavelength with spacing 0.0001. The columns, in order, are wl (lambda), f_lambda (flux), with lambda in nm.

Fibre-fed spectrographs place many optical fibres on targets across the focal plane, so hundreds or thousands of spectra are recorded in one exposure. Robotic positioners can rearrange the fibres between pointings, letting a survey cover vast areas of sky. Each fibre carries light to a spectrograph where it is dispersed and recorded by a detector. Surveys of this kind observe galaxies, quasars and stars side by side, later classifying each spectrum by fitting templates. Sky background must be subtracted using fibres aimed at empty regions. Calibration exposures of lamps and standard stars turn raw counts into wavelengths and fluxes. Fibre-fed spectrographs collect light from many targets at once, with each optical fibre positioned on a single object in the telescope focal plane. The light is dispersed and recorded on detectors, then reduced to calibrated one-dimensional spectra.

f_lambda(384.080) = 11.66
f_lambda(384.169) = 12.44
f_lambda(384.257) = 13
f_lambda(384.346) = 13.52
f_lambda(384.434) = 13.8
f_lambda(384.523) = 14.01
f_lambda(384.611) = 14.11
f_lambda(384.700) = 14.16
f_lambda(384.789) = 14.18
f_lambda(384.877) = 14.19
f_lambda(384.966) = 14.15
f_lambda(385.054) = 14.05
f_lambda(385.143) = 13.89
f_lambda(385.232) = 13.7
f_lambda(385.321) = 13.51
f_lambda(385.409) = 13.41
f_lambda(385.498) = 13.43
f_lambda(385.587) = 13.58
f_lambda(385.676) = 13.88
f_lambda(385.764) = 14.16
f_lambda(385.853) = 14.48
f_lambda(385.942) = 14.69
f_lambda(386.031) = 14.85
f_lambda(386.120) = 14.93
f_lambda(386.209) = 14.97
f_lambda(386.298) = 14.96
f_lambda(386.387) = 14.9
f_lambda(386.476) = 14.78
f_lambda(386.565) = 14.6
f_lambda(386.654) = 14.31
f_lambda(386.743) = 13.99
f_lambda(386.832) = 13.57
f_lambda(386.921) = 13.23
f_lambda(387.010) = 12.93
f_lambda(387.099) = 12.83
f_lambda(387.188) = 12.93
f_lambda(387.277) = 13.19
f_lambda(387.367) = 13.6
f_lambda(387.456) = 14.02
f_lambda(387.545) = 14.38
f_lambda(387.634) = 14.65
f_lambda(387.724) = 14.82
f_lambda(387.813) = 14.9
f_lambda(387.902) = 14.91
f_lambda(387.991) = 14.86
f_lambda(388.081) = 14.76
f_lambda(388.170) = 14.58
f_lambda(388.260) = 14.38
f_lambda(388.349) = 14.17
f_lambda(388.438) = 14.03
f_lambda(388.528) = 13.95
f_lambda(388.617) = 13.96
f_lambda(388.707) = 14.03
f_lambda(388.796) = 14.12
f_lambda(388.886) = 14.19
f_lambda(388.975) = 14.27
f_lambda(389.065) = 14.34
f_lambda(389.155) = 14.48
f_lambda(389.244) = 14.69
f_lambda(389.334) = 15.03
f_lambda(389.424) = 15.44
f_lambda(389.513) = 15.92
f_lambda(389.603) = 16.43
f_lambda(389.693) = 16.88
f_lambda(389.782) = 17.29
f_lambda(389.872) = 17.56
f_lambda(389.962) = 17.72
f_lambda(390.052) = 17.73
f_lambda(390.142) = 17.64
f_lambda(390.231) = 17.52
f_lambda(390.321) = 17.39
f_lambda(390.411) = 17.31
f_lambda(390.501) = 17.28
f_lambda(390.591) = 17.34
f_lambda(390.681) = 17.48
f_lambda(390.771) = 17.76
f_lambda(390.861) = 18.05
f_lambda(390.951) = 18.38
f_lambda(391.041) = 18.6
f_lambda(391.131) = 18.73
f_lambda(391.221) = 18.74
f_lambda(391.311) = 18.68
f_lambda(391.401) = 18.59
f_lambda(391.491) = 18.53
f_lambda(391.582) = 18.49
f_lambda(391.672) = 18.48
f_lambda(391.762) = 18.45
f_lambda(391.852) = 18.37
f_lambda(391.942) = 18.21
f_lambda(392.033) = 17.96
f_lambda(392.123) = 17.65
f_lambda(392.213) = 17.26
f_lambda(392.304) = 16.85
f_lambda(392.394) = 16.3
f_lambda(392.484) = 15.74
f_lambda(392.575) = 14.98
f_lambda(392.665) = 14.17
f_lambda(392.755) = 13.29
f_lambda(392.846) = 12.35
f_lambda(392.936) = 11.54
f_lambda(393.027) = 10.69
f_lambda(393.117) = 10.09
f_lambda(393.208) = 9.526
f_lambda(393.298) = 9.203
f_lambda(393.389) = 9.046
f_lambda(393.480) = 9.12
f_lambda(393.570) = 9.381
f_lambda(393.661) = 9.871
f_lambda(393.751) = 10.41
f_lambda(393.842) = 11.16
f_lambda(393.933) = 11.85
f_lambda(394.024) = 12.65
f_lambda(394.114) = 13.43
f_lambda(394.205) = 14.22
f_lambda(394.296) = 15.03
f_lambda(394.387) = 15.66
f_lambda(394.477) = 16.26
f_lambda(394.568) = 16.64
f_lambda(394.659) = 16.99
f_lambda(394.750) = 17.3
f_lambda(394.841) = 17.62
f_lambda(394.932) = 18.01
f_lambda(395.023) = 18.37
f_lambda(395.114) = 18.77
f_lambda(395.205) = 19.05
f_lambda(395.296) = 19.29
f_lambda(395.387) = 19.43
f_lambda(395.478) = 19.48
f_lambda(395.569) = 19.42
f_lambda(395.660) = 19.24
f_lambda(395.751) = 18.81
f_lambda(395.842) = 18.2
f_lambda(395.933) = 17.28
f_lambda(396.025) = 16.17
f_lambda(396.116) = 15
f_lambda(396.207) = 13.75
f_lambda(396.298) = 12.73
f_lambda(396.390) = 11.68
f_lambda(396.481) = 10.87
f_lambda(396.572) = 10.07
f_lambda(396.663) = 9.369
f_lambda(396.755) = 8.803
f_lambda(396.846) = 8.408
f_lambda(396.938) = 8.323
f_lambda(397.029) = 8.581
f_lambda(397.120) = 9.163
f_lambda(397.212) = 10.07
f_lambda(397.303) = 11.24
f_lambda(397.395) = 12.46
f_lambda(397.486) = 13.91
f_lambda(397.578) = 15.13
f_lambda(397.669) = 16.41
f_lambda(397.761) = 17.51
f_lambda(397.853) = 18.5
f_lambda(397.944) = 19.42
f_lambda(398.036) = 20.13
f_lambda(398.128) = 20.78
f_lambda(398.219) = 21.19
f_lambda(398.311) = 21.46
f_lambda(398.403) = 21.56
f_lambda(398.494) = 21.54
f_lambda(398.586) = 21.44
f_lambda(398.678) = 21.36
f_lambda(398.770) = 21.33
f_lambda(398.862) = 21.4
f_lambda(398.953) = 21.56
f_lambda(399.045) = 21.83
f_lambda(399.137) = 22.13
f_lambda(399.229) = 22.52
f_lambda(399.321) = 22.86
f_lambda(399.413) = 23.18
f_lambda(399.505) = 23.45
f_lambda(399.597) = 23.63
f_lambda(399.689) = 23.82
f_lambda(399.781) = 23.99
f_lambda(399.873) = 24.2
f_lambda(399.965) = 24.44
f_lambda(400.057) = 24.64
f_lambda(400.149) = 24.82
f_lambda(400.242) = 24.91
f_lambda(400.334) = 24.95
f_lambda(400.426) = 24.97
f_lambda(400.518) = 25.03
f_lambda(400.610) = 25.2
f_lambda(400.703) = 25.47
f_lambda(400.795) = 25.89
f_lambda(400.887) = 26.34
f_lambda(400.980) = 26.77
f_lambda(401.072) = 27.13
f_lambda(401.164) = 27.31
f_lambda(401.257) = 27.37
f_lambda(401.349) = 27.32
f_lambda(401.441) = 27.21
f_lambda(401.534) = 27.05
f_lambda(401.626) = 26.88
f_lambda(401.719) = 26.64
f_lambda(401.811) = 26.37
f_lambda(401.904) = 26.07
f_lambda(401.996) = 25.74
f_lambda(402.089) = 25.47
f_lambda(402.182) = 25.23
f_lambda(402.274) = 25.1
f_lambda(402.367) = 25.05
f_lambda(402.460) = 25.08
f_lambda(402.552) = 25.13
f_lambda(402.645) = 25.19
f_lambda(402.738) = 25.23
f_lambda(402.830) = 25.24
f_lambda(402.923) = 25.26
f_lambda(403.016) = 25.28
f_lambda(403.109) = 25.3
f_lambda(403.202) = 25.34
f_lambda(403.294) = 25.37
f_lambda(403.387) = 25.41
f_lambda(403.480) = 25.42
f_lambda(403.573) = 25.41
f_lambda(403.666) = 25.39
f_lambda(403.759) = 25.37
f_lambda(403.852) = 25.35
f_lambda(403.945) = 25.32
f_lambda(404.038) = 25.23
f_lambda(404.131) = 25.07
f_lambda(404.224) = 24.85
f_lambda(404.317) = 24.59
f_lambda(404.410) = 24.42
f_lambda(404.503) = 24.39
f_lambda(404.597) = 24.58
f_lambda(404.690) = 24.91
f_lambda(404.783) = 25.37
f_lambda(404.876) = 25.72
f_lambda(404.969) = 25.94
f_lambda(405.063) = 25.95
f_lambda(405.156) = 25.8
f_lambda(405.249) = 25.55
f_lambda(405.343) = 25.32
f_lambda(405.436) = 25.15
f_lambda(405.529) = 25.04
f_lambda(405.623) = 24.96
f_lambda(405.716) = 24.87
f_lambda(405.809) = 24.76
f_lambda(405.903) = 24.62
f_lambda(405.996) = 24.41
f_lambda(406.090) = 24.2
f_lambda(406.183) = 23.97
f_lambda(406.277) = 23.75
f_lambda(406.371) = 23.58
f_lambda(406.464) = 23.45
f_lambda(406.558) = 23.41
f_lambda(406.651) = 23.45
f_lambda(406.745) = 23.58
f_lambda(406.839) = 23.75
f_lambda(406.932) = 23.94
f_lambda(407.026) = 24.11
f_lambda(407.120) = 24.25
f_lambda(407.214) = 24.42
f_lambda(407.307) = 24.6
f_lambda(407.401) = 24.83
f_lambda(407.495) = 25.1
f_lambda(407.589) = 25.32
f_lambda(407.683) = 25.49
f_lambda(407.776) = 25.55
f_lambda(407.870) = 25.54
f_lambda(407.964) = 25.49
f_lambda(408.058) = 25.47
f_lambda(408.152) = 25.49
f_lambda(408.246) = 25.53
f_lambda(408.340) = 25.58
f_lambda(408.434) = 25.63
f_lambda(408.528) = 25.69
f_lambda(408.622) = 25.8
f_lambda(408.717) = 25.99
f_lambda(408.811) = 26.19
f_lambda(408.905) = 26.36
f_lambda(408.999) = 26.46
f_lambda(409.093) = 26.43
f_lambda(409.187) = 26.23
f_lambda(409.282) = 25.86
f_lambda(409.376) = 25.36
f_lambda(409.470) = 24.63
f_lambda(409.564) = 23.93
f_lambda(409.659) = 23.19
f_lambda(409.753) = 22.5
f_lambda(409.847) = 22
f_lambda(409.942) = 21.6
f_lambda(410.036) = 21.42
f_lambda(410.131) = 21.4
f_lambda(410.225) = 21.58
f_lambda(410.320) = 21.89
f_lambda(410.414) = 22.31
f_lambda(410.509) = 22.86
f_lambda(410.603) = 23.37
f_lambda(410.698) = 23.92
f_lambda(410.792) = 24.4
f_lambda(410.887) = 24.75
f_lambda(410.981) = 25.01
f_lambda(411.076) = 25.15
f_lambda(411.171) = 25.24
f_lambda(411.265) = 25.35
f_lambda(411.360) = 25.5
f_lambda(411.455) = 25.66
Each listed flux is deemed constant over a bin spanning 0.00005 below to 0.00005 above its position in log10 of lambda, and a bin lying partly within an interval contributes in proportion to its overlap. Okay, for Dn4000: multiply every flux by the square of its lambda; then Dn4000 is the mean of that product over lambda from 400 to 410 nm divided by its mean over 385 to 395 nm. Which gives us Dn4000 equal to 1.8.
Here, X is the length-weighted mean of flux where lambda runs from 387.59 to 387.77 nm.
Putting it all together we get 14.7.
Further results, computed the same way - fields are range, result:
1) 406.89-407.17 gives 24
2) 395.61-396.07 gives 17.9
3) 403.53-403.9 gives 25.4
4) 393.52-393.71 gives 9.68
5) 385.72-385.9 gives 14.3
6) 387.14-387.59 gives 13.6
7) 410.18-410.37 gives 21.7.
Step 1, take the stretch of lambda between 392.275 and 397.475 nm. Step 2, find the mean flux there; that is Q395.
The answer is 13.7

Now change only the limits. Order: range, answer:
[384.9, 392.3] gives 15.6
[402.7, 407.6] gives 24.8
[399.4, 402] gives 25.6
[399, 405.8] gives 25.2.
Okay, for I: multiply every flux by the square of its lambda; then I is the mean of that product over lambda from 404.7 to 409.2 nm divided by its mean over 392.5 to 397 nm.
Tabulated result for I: 1.91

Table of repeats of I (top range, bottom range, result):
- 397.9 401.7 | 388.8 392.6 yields 1.46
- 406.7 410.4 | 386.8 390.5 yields 1.80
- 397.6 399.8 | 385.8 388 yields 1.59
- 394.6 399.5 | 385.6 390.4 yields 1.20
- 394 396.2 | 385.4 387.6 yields 1.28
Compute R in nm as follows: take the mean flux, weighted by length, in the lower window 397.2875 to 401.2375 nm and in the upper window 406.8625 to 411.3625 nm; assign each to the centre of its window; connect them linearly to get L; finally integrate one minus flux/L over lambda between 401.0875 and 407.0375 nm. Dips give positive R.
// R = -0.48 nm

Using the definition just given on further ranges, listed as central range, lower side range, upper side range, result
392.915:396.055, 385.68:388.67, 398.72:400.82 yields 0.793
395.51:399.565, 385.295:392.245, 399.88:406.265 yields 0.912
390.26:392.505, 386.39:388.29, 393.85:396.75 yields -0.443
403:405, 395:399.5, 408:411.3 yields -0.393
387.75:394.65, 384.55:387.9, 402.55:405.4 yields 0.744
